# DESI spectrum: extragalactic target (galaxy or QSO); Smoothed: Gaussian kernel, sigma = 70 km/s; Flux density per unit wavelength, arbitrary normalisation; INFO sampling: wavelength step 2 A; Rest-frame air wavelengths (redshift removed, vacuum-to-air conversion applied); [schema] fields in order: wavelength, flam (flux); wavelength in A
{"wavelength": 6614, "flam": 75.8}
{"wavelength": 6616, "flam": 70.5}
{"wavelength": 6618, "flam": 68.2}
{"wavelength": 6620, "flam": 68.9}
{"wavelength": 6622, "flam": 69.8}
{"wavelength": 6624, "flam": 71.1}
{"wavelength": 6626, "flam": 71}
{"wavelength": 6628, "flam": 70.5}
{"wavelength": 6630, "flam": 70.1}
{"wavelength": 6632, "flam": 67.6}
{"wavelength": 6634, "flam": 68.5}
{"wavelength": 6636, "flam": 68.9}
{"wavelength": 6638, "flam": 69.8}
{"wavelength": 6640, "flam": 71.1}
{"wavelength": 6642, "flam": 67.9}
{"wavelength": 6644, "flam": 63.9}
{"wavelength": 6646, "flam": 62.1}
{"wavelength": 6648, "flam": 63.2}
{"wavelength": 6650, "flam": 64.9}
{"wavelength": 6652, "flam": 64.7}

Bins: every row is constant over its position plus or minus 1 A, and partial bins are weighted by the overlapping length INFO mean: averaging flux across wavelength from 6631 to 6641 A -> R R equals 69.2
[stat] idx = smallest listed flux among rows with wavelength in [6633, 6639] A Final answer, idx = 68.5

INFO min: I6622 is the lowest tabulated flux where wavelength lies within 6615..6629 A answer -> 68.2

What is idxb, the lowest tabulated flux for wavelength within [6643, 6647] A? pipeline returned 62.1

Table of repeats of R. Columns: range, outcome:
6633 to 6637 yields 68.7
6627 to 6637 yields 69.1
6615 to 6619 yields 69.3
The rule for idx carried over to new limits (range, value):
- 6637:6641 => 69.8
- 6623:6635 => 67.6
